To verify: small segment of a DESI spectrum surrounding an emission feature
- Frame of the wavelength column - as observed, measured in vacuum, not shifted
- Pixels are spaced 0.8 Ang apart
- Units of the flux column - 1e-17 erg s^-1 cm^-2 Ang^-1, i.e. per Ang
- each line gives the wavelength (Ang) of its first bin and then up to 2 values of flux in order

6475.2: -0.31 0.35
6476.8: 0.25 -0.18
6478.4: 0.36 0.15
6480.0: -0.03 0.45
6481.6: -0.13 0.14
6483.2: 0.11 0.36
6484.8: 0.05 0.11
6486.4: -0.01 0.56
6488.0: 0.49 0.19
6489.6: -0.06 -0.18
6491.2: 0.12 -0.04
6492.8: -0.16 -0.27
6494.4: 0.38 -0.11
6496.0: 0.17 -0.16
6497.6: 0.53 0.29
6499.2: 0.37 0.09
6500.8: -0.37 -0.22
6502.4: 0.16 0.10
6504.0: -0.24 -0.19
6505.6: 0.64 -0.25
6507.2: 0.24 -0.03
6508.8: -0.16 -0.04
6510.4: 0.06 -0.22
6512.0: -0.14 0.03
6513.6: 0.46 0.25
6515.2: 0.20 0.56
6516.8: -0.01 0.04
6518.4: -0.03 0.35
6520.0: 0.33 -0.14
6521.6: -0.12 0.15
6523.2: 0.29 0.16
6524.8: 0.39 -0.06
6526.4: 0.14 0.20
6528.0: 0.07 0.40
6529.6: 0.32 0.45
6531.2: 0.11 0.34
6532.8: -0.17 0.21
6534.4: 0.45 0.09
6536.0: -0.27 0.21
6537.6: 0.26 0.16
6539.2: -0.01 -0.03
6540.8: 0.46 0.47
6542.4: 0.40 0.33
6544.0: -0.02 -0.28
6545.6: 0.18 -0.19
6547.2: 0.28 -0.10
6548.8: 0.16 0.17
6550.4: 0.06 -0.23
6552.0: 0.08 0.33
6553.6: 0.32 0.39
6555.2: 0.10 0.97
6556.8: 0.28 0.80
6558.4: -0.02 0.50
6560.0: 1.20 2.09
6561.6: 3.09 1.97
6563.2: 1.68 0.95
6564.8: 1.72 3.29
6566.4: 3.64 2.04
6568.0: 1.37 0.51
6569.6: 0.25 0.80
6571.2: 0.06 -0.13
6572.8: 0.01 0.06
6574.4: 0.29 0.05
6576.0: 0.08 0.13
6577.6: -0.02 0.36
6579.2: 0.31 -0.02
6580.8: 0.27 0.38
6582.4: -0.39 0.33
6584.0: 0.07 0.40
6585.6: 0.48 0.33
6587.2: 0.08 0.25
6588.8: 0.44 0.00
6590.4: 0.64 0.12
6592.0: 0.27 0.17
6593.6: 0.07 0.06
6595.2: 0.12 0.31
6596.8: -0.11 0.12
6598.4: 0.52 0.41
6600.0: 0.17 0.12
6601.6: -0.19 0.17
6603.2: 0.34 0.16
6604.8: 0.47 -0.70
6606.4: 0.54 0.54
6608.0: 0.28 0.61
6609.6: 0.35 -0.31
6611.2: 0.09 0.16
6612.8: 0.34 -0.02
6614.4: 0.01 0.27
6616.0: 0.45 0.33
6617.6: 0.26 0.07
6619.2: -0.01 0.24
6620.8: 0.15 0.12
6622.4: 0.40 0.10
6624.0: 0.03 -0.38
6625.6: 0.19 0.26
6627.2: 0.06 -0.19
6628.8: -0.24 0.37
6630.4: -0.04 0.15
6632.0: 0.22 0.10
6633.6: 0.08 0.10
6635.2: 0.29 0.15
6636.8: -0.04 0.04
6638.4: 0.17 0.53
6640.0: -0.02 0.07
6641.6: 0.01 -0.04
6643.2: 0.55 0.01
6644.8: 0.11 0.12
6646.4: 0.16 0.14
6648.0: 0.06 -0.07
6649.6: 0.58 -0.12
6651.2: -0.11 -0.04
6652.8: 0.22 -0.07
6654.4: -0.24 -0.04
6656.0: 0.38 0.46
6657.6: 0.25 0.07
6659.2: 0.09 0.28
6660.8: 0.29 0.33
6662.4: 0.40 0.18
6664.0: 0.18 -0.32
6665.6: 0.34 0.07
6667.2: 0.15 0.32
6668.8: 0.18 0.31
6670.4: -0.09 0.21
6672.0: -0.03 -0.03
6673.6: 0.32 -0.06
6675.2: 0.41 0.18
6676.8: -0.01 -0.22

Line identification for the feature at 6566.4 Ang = [O II] 3727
